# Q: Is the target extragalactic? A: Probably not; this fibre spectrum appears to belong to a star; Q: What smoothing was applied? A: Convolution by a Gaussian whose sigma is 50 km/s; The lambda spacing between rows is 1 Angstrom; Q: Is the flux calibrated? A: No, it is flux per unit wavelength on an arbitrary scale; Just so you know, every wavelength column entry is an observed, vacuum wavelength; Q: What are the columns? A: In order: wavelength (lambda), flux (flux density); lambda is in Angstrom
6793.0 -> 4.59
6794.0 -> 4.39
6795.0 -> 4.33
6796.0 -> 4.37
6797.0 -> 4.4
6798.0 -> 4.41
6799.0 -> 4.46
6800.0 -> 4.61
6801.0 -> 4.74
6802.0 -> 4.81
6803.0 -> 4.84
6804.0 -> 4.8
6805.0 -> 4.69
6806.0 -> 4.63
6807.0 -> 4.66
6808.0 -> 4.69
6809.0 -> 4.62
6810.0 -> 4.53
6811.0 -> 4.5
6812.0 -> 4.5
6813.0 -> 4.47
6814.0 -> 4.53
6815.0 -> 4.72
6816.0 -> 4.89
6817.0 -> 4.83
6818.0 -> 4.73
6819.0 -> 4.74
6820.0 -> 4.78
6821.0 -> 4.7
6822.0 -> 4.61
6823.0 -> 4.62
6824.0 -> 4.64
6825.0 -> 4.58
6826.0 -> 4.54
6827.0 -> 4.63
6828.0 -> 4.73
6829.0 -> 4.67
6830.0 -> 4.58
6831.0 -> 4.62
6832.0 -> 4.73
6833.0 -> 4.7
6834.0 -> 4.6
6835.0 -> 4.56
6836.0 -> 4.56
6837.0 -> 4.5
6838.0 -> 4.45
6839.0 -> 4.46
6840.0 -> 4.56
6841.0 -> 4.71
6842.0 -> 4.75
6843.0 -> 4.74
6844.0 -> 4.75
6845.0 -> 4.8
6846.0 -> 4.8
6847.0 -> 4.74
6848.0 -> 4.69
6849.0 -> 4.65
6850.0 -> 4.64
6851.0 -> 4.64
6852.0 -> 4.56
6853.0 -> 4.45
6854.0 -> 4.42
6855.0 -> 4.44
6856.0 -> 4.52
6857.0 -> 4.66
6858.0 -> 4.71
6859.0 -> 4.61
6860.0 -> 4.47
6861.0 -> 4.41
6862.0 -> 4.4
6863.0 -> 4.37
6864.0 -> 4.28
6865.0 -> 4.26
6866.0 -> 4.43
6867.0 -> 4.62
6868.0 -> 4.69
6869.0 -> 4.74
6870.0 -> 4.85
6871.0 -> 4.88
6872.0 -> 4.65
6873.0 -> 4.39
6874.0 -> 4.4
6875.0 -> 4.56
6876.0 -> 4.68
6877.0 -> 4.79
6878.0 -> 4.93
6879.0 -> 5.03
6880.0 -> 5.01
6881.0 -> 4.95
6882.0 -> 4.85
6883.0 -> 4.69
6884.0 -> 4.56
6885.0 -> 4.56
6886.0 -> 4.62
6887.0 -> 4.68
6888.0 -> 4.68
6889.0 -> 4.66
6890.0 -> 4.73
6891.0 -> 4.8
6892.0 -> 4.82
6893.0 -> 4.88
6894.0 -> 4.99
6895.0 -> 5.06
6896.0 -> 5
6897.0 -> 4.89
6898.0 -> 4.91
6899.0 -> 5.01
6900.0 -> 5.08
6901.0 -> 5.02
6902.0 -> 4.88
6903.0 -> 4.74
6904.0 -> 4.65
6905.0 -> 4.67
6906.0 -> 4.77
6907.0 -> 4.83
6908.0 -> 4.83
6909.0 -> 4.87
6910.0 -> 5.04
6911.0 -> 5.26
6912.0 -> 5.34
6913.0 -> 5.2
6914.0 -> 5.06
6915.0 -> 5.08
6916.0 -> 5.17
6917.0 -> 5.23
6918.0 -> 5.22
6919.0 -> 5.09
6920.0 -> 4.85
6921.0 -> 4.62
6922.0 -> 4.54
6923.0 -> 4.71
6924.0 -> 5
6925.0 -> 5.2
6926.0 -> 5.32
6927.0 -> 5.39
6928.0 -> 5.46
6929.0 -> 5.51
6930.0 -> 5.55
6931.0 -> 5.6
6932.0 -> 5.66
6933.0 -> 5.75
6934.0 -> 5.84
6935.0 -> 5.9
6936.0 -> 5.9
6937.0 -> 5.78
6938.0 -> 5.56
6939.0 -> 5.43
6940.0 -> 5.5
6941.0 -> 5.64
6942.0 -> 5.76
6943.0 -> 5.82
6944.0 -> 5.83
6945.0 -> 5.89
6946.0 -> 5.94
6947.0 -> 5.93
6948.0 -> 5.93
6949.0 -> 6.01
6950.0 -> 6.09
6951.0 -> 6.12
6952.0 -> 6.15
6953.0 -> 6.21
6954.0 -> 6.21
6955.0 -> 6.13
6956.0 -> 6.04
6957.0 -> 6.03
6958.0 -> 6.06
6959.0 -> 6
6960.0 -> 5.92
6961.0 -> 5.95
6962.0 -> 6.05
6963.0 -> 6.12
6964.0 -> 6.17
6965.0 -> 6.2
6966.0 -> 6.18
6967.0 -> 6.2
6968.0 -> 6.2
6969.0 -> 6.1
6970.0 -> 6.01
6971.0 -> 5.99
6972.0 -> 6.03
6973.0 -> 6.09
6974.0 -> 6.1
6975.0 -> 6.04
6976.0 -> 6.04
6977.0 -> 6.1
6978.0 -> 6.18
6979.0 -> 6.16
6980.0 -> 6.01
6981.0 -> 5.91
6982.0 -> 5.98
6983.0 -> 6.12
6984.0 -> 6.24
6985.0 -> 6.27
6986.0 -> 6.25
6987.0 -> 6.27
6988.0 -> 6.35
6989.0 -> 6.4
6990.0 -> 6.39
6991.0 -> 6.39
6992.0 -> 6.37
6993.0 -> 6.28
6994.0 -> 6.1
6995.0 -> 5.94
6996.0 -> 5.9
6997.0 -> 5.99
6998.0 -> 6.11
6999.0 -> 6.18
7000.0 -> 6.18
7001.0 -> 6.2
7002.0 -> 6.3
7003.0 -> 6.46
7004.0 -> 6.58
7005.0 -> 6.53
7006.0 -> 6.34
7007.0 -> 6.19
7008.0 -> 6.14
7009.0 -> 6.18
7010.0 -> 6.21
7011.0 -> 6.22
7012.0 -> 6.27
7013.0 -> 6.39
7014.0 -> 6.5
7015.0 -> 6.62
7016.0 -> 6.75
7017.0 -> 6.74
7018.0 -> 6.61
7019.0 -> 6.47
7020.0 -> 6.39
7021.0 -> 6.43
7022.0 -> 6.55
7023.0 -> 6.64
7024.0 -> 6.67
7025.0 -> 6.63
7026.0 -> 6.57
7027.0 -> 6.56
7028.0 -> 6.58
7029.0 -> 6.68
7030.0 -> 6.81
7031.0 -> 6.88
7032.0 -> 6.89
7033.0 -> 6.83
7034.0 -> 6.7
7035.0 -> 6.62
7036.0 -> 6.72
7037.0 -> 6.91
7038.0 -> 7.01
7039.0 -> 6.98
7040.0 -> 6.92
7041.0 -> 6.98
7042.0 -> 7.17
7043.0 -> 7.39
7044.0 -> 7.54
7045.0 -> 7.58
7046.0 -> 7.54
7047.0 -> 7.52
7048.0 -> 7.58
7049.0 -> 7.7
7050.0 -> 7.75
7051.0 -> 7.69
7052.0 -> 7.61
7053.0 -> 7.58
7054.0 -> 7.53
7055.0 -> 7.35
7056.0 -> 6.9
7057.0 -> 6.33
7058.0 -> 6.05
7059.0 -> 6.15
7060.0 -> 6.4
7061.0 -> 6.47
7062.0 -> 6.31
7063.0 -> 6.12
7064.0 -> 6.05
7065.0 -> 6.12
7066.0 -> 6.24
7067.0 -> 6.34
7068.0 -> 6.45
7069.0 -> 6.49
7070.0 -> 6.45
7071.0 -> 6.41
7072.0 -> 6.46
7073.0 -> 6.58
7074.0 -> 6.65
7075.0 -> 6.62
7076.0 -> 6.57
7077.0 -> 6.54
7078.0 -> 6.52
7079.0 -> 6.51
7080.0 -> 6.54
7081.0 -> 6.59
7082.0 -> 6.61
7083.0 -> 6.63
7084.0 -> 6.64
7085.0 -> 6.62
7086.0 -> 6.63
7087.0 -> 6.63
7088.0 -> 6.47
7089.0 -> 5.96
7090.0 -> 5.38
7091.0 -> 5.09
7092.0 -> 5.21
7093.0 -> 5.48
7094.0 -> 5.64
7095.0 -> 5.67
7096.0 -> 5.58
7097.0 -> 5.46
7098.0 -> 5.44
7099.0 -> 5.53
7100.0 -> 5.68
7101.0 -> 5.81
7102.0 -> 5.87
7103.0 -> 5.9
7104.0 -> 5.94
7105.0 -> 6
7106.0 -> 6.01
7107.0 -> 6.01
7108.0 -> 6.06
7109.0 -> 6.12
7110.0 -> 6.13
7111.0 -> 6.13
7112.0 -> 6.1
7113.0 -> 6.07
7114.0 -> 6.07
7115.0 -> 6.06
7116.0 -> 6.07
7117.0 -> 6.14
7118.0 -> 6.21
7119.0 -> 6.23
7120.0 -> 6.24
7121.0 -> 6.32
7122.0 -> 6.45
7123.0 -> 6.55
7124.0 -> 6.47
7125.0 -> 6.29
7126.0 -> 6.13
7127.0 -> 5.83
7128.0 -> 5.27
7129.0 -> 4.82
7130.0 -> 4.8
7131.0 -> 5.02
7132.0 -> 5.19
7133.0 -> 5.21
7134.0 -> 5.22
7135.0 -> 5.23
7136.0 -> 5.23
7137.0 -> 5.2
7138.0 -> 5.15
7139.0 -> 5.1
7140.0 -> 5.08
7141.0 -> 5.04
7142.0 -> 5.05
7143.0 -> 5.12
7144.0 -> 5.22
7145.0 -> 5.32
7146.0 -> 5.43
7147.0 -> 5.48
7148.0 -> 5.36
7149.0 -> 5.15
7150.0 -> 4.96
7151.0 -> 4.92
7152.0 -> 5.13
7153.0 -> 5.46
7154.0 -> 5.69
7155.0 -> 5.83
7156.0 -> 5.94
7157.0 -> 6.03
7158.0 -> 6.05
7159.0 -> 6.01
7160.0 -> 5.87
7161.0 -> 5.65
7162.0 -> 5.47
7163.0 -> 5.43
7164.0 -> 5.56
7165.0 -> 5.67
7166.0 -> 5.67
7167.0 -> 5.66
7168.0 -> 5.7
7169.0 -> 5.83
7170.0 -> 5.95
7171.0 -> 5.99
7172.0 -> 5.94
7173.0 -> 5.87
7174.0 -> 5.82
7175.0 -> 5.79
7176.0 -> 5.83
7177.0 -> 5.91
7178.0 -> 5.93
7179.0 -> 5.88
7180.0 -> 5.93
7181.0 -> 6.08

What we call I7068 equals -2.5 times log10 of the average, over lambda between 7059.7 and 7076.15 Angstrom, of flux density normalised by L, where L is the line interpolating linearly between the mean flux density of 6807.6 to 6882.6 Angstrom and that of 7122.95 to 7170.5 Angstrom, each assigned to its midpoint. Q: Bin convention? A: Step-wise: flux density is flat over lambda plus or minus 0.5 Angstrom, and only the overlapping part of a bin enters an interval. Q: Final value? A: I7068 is -0.21 mag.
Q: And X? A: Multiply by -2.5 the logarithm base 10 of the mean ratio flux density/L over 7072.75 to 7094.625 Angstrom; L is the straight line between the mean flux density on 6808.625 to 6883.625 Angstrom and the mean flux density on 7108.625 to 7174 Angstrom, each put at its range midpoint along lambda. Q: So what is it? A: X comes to -0.15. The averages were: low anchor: 4.63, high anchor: 5.66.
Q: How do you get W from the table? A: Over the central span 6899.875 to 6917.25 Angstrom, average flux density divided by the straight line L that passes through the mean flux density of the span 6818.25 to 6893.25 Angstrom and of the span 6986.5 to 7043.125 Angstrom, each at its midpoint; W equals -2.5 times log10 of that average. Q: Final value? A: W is 0.06 mag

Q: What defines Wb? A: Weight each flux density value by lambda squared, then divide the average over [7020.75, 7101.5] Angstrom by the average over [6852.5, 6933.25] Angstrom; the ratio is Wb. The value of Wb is 1.4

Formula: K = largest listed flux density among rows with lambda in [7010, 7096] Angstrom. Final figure 7.75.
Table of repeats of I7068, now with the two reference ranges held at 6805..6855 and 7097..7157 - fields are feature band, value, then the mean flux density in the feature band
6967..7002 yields -0.19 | 6.15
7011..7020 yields -0.23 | 6.52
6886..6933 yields -0.02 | 5.02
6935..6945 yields -0.14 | 5.71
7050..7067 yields -0.23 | 6.7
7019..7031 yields -0.24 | 6.6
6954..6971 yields -0.19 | 6.09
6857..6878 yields 0.04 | 4.57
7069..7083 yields -0.19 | 6.54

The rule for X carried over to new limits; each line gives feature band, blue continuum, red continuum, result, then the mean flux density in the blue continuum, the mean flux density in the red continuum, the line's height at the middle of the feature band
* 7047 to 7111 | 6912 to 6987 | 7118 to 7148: -0.138 mag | 5.78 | 5.52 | 5.59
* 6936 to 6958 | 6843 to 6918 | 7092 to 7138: -0.170 mag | 4.76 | 5.78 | 5.05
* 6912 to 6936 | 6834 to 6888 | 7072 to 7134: -0.060 mag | 4.63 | 6.01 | 4.99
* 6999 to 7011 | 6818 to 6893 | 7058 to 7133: -0.139 mag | 4.64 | 6.08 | 5.54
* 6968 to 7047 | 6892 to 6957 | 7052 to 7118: -0.114 mag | 5.37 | 6.23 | 5.81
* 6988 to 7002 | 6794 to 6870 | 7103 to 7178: -0.195 mag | 4.6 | 5.69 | 5.18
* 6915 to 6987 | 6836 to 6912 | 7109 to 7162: -0.165 mag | 4.71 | 5.63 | 4.98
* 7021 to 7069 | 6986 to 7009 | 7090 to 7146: -0.140 mag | 6.25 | 5.67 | 6.02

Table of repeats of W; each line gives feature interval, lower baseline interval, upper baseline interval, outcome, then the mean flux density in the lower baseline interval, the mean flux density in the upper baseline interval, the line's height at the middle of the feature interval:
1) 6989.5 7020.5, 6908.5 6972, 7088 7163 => -0.120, 5.66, 5.65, 5.66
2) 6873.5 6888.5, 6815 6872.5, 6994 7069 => 0.065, 4.62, 6.66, 5.03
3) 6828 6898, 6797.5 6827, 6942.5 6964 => 0.106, 4.65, 6.02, 5.14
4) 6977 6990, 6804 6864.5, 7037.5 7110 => -0.074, 4.61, 6.47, 5.77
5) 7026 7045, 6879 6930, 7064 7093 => -0.154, 4.95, 6.33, 5.99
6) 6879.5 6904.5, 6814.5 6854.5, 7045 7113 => 0.050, 4.65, 6.38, 5.06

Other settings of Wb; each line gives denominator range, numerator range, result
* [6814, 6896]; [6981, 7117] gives 1.46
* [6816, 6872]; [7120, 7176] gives 1.31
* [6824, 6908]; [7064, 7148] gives 1.35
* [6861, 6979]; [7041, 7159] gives 1.21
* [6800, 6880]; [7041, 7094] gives 1.53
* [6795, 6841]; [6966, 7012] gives 1.41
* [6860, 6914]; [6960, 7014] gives 1.33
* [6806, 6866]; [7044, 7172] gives 1.42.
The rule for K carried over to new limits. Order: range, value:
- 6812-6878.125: 4.93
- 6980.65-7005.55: 6.58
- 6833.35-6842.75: 4.75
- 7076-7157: 6.64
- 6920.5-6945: 5.9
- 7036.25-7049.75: 7.7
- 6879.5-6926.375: 5.34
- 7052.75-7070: 7.58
